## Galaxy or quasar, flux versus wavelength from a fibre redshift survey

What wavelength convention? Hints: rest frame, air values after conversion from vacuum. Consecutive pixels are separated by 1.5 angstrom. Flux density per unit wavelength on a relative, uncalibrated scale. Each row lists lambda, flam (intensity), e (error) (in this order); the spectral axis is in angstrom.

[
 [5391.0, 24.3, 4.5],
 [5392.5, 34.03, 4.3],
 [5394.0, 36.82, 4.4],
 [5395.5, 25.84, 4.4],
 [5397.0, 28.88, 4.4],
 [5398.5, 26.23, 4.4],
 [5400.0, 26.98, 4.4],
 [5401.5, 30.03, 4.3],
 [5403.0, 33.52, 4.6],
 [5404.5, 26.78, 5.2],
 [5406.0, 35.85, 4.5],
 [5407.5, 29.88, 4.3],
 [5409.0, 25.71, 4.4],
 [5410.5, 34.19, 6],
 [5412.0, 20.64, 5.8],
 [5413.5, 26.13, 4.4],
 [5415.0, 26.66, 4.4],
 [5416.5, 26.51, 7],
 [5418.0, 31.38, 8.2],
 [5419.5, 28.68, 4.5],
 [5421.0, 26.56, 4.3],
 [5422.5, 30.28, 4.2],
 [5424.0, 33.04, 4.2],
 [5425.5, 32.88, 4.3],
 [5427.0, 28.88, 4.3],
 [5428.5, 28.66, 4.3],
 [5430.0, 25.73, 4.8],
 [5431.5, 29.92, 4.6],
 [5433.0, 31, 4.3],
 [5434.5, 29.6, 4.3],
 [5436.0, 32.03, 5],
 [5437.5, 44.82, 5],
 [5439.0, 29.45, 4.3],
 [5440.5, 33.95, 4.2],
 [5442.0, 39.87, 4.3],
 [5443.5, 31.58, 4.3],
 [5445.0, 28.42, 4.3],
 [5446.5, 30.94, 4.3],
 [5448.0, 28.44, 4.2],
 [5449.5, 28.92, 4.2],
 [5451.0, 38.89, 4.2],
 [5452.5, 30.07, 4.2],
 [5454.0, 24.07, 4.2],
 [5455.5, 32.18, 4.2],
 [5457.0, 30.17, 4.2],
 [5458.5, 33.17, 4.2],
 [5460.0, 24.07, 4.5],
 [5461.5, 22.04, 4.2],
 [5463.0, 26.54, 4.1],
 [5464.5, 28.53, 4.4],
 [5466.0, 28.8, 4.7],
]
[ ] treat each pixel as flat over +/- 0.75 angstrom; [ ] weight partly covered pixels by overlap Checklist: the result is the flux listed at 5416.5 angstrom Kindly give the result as 26.51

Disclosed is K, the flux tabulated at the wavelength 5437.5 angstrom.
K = 44.82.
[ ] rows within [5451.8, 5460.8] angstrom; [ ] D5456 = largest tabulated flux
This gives 33.17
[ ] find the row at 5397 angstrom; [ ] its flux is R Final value 28.88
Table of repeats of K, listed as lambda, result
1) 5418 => 31.38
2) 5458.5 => 33.17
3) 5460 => 24.07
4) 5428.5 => 28.66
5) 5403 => 33.52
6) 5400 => 26.98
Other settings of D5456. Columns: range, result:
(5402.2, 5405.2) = 33.52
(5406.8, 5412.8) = 34.19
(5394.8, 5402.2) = 30.03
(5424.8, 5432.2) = 32.88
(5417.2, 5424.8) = 33.04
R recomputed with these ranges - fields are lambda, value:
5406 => 35.85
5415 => 26.66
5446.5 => 30.94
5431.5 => 29.92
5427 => 28.88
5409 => 25.71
